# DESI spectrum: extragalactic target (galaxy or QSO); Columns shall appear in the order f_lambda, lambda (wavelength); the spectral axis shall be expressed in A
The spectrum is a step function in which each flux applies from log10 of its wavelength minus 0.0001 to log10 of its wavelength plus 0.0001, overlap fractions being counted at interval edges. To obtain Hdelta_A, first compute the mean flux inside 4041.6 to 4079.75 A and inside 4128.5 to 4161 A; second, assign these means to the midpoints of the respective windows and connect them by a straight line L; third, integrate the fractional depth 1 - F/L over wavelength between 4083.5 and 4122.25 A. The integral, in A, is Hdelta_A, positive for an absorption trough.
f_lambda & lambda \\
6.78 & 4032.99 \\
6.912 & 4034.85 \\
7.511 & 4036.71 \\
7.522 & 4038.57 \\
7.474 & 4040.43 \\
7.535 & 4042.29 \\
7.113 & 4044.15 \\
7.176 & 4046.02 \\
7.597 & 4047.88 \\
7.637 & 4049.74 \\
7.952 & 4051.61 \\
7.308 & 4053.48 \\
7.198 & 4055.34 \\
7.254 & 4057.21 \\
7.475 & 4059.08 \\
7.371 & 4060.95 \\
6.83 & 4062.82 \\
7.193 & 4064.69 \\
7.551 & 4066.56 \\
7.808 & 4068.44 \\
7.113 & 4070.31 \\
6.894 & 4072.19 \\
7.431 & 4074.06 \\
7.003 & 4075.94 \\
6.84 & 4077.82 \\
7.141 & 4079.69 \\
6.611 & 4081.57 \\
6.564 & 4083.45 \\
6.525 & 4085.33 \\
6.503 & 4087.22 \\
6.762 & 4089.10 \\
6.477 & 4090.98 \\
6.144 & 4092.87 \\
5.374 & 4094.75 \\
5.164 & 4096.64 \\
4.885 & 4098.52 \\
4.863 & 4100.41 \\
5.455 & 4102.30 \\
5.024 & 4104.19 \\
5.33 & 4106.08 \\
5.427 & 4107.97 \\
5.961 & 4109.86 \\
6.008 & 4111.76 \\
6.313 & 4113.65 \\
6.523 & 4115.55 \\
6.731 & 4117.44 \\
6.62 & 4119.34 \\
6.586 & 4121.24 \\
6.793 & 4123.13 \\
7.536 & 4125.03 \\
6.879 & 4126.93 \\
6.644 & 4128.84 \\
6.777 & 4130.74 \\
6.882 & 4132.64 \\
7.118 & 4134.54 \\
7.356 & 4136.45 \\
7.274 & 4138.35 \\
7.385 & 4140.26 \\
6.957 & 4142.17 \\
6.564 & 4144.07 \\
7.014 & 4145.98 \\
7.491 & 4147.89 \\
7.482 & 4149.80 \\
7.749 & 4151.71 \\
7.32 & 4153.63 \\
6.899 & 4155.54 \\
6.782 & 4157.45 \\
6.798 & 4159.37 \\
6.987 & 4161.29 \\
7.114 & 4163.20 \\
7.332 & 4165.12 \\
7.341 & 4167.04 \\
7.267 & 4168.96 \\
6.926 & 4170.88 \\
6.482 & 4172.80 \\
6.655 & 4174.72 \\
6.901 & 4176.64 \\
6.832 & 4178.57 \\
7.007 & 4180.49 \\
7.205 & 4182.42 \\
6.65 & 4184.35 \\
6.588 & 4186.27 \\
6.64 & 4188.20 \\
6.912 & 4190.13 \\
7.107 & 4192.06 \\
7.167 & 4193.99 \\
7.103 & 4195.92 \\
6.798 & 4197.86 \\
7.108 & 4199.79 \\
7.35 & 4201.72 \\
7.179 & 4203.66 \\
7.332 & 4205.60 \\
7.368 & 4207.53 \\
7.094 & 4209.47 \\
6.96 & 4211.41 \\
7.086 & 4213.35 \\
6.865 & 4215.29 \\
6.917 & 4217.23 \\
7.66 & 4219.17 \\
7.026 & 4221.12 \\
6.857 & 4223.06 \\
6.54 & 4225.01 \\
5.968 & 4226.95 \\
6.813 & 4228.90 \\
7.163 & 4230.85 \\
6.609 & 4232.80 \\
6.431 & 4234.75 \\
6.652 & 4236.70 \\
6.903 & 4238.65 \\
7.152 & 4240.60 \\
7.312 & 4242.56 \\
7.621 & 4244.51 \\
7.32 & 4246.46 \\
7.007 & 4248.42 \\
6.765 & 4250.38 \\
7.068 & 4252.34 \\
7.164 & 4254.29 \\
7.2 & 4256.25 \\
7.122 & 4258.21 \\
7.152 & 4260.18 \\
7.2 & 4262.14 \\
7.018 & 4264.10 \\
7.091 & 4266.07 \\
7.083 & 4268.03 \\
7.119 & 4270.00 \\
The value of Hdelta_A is 6.7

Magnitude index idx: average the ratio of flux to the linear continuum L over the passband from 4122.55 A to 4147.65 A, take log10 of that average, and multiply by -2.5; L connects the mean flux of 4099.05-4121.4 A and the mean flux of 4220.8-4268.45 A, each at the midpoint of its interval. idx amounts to -0.16 mag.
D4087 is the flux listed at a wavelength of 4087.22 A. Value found 6.503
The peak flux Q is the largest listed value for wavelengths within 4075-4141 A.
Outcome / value 7.536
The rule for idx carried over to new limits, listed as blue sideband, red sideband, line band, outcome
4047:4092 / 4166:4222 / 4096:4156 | 0.09 mag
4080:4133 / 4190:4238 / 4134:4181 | -0.08 mag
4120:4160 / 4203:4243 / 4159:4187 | 0.01 mag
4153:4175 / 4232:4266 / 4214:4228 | 0.03 mag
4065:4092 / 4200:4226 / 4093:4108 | 0.31 mag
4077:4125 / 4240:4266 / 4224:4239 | 0.06 mag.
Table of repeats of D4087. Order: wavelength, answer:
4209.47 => 7.094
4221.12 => 7.026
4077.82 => 6.84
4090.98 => 6.477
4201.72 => 7.35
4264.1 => 7.018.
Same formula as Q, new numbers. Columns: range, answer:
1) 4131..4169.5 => 7.749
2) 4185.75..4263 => 7.66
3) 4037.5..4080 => 7.952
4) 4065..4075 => 7.808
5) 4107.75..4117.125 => 6.523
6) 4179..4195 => 7.205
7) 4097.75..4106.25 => 5.455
